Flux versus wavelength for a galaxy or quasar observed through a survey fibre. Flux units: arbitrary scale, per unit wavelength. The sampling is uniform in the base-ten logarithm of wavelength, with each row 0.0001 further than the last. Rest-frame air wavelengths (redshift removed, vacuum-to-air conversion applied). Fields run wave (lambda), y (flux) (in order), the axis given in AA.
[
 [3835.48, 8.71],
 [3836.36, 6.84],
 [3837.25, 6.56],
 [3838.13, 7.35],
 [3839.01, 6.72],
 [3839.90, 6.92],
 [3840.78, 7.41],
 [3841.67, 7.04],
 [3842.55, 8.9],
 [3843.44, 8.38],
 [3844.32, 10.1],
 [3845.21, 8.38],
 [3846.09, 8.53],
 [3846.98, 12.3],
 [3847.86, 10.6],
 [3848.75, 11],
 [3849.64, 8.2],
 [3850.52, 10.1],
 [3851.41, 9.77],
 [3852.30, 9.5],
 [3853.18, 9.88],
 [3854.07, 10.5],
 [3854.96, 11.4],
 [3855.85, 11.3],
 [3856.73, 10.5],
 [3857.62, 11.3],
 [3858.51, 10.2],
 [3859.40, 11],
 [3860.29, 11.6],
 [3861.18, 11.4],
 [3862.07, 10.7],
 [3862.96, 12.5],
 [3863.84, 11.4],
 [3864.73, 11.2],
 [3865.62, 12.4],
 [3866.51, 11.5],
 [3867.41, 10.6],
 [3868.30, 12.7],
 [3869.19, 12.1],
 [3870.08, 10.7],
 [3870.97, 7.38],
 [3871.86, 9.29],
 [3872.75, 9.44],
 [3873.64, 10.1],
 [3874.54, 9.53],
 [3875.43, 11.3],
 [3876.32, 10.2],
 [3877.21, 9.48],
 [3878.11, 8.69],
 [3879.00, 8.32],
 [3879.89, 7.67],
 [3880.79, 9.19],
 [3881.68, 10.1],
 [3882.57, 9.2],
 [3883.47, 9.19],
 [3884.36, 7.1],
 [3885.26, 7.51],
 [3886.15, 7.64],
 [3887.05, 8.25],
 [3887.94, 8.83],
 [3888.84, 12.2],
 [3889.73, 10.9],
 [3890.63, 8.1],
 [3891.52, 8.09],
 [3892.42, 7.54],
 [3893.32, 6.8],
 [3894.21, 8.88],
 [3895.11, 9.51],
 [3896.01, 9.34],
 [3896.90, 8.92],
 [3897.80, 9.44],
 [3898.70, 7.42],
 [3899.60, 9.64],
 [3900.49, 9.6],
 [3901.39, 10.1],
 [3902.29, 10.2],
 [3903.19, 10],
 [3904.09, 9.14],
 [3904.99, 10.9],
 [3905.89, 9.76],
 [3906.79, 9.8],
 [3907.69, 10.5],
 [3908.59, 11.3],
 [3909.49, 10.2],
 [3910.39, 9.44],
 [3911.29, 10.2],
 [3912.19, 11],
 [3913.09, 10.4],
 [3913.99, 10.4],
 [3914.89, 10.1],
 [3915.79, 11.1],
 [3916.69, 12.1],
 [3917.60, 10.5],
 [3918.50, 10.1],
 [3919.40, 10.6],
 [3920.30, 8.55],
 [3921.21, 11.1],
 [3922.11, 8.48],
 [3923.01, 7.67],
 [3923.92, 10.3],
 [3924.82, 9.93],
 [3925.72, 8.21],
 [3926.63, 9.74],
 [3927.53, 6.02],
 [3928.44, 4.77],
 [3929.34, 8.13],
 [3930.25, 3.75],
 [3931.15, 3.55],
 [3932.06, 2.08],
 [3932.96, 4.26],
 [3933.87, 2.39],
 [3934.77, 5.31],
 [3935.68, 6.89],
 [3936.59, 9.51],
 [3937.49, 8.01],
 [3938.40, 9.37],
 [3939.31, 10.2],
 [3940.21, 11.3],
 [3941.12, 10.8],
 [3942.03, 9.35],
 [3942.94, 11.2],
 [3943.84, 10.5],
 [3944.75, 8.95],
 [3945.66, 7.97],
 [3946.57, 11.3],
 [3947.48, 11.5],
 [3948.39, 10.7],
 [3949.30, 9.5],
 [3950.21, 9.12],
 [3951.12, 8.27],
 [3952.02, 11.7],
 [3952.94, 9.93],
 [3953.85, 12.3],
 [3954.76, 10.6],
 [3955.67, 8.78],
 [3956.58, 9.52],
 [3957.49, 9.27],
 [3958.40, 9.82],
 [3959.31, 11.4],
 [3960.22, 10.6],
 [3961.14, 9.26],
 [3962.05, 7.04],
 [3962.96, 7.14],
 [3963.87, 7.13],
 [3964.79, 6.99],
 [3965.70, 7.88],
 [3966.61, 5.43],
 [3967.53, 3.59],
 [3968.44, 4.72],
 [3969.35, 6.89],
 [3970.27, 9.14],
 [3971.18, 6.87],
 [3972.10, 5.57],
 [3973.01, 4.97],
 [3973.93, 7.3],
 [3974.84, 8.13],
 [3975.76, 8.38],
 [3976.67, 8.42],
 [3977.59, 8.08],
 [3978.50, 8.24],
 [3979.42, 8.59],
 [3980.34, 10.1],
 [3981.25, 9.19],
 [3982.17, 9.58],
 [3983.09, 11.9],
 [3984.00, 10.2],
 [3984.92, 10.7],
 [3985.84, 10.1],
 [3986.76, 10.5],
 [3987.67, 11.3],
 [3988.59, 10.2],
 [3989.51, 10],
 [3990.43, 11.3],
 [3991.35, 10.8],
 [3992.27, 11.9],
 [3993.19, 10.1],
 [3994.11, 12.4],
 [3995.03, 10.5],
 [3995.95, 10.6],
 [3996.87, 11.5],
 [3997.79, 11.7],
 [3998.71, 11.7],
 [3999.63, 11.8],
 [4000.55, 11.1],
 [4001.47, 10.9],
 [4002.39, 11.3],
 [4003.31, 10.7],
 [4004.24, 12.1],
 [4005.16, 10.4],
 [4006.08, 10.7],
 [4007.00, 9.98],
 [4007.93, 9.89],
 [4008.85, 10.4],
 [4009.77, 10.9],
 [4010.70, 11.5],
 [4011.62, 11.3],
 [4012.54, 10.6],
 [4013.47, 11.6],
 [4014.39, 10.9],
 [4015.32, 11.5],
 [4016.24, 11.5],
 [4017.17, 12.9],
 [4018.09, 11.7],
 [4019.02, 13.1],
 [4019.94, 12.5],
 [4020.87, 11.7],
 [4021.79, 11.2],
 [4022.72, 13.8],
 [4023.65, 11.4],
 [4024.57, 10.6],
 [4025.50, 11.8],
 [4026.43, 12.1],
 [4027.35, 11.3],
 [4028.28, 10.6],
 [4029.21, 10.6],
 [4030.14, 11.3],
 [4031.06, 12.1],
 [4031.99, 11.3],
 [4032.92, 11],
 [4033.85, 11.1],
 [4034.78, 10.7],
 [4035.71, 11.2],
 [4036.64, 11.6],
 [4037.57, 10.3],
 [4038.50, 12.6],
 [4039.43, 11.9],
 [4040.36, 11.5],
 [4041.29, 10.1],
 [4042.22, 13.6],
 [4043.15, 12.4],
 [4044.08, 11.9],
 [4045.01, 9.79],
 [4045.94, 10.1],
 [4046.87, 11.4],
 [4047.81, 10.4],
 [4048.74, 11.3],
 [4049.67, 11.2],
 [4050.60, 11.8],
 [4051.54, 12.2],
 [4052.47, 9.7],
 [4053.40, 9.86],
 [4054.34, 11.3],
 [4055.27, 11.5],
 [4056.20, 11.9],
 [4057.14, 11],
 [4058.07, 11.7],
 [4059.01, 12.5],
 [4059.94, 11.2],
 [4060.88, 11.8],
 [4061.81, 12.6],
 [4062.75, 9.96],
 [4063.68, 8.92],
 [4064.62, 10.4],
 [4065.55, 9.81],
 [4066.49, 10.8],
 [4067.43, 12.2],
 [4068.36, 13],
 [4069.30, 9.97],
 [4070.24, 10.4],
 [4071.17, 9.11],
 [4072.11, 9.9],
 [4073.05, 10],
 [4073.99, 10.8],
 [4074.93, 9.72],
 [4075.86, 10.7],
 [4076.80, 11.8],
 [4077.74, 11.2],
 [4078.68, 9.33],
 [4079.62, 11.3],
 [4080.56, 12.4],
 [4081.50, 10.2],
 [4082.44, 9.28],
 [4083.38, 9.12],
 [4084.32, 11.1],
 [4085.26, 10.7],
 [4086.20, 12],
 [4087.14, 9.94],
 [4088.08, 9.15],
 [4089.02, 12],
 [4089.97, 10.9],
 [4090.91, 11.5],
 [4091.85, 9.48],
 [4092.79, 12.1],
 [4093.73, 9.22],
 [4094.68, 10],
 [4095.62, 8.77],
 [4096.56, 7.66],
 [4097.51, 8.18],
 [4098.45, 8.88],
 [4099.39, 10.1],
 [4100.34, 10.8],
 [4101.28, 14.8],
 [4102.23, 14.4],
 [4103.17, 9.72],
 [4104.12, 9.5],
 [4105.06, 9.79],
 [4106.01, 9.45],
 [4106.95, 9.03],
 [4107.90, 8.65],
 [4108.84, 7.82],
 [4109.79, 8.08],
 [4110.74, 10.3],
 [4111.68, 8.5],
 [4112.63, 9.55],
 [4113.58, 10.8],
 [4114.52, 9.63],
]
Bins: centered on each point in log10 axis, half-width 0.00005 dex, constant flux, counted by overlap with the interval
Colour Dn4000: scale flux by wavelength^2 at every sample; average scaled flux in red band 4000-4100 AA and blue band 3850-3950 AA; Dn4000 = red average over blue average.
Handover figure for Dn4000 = 1.25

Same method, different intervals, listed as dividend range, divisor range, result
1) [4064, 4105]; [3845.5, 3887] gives 1.16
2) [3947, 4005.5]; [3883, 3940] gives 1.12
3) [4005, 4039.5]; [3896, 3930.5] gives 1.26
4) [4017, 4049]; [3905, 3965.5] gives 1.33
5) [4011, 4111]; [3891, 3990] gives 1.30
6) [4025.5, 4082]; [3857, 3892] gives 1.22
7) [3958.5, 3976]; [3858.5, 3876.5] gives 0.71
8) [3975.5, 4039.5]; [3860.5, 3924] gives 1.19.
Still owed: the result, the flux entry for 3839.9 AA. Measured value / 6.92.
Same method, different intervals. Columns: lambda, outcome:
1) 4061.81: 12.6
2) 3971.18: 6.87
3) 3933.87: 2.39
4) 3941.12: 10.8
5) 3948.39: 10.7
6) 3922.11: 8.48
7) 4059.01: 12.5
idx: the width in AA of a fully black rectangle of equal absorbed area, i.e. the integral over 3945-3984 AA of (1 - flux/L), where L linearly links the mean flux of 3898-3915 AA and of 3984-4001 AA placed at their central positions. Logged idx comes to 7.3 AA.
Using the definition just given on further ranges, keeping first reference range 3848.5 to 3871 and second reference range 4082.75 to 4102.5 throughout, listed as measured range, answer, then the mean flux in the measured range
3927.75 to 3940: 5.3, 6.12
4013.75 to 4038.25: -2.2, 11.5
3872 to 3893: 3.4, 9.06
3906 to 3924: 1.0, 10.2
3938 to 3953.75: 0.8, 10.1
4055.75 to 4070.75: -0.9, 11.1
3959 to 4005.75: 5.7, 9.34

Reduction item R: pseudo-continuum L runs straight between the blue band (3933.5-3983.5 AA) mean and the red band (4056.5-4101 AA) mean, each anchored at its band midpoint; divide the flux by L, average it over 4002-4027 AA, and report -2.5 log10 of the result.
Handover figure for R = -0.19 mag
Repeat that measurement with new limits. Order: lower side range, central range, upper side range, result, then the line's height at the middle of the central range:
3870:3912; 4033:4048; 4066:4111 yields -0.125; 10.1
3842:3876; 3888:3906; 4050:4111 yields 0.128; 10.5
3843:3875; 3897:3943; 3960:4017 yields 0.137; 10.1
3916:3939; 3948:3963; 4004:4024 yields -0.102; 8.91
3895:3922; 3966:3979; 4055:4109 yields 0.433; 10.2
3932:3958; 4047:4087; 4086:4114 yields -0.109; 9.82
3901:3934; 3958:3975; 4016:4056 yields 0.328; 9.94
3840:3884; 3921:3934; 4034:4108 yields 0.461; 10.3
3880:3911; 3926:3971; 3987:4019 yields 0.231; 10.2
